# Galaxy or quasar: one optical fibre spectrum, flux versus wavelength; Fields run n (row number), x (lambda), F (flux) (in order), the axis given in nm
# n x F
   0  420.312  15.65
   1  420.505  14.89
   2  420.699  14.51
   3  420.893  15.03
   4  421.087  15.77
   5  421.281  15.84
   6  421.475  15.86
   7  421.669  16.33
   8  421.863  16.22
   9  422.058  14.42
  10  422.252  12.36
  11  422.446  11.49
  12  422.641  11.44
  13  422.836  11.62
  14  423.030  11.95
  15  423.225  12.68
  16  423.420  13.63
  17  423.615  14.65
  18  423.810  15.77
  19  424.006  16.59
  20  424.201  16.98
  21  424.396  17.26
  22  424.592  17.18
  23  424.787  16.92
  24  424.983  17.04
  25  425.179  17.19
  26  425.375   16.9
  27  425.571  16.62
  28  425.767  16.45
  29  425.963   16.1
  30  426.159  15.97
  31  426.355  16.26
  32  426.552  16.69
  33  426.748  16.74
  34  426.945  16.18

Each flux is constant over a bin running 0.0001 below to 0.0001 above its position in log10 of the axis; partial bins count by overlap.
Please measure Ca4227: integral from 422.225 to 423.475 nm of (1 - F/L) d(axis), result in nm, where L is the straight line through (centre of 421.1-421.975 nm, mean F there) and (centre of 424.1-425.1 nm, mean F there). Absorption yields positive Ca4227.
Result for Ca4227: 0.33 nm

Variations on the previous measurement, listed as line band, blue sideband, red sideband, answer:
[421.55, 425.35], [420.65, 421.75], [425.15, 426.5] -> 0.27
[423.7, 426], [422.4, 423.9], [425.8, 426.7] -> -0.31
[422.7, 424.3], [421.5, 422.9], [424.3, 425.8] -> 0.11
